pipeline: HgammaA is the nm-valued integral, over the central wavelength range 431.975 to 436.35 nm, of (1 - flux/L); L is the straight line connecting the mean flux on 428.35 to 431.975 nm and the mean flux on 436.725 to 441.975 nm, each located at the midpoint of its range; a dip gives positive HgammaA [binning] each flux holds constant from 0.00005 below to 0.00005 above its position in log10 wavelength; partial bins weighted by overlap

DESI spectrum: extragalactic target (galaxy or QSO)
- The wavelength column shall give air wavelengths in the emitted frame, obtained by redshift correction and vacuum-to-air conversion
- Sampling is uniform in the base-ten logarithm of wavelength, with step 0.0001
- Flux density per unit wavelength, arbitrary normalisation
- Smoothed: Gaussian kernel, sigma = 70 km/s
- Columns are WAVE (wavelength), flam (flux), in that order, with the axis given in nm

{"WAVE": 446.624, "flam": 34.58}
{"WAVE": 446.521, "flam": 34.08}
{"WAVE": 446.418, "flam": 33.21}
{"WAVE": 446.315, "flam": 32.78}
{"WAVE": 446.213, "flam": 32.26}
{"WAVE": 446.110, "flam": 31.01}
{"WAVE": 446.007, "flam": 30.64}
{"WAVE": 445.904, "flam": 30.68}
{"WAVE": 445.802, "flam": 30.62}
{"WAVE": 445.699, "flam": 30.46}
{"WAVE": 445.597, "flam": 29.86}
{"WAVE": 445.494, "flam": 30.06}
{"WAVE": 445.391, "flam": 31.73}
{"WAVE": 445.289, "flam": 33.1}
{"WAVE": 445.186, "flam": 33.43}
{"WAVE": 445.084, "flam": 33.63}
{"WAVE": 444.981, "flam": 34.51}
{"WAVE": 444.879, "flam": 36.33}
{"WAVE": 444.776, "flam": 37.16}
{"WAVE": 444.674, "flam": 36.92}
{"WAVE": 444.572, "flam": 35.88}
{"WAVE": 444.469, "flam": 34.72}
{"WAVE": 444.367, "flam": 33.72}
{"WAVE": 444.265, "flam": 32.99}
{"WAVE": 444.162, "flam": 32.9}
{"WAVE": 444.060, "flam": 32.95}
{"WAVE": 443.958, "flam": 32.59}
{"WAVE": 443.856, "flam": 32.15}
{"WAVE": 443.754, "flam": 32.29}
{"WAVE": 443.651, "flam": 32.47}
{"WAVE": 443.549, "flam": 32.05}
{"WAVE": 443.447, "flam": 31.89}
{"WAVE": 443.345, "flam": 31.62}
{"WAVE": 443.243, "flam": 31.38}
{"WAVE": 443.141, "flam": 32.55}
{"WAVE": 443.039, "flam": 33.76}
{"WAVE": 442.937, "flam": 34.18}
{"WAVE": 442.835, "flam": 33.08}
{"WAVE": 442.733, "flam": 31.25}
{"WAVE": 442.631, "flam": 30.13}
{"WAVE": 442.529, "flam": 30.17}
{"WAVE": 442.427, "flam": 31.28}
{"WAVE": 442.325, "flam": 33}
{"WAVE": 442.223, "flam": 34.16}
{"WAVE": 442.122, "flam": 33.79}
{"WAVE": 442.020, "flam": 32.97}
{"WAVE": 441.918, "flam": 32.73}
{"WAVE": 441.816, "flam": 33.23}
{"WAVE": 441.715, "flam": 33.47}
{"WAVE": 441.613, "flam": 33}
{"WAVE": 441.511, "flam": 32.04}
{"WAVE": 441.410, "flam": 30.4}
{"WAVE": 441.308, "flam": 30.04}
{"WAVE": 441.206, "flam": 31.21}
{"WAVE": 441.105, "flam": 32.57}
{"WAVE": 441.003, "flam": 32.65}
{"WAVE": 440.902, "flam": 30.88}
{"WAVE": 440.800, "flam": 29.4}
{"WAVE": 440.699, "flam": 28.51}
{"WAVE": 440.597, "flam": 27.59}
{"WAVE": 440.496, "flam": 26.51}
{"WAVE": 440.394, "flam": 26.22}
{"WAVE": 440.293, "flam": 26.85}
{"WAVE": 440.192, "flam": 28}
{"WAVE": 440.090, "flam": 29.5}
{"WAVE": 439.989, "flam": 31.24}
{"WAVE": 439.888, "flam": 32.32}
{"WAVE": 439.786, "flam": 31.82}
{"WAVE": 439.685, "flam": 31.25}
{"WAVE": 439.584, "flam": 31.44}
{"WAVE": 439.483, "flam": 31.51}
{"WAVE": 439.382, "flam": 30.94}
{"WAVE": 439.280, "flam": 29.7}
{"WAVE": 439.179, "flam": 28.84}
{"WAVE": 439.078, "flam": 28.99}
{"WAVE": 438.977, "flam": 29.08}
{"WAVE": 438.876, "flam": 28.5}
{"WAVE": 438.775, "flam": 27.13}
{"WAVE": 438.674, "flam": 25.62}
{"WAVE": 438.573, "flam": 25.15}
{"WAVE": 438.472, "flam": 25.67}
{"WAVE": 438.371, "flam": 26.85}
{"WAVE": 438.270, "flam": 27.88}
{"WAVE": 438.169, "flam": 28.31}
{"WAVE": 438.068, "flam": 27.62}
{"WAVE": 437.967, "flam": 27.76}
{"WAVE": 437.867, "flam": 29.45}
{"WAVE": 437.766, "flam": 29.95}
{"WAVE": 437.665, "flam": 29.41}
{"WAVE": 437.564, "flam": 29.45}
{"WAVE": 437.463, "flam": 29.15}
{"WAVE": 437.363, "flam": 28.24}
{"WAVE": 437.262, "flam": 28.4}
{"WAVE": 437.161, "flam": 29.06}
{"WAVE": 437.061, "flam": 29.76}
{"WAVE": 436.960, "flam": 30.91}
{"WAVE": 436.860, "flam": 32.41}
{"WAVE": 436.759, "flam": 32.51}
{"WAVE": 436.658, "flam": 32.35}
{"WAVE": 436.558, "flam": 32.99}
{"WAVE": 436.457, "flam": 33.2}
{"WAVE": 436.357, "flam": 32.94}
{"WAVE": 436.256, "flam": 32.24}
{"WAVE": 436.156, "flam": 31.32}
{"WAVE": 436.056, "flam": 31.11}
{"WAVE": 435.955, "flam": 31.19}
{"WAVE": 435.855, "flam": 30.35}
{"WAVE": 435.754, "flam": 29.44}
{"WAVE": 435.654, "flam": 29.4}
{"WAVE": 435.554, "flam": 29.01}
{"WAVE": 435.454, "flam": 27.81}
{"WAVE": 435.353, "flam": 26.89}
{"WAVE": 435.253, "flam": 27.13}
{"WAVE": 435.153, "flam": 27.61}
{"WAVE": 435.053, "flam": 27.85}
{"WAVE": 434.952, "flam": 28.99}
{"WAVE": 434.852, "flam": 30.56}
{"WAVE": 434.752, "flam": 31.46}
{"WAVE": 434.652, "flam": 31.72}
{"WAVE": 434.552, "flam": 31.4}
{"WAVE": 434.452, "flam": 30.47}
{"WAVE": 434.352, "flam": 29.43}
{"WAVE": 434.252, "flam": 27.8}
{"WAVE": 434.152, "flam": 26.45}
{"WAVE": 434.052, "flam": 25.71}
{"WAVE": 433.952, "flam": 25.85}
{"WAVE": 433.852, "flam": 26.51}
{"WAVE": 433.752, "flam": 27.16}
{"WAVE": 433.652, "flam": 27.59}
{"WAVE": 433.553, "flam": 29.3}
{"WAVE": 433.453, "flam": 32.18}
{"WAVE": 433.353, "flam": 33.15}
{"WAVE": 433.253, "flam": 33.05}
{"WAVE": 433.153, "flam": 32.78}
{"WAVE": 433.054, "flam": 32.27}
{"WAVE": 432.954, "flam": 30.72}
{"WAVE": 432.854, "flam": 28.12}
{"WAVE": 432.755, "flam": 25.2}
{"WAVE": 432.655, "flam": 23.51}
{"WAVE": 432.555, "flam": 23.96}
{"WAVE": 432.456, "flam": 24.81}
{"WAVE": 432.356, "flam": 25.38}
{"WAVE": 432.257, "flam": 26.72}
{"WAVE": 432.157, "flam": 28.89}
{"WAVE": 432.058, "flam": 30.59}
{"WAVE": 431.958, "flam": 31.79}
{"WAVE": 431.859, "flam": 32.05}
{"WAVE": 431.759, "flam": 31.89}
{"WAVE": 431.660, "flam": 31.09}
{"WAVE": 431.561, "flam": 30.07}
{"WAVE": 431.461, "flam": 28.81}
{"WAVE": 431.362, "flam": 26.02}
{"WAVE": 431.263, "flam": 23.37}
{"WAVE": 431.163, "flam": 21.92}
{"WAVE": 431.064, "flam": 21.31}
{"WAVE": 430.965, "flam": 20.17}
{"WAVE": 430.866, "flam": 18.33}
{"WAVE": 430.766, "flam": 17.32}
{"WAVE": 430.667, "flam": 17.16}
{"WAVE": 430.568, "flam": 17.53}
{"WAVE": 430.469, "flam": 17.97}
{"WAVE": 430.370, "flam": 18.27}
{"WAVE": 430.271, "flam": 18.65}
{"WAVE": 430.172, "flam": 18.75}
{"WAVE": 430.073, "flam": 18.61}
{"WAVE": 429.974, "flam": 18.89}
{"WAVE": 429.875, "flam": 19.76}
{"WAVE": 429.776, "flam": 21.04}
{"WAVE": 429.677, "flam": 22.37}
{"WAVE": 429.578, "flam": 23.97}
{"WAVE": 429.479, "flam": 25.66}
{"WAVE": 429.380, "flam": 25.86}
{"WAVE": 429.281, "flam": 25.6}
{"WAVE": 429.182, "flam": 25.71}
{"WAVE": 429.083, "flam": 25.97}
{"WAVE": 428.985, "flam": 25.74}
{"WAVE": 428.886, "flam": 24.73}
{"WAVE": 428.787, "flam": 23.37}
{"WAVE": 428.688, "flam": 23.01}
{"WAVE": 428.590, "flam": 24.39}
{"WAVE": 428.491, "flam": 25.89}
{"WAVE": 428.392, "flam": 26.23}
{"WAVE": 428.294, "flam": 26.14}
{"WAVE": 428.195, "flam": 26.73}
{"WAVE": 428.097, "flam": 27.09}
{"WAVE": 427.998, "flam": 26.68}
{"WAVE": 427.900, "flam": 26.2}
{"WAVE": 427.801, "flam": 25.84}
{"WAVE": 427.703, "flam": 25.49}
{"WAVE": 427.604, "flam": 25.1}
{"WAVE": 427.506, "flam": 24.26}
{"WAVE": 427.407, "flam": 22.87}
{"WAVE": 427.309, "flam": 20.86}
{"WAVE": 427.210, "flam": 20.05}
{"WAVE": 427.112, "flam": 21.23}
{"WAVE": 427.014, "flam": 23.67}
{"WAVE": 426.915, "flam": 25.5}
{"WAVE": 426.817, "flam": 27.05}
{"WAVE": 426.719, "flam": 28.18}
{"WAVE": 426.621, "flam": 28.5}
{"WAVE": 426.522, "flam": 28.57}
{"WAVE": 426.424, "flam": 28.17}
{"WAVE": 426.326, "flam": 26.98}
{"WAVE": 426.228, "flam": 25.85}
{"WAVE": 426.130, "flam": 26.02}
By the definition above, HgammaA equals -0.48 nm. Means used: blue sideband 23.4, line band 29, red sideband 29.6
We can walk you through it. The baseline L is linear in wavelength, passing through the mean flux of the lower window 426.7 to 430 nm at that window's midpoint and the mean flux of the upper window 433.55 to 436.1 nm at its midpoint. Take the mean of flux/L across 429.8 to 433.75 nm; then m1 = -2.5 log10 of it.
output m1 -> 0.06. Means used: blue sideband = 24.4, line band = 25.3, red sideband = 28.8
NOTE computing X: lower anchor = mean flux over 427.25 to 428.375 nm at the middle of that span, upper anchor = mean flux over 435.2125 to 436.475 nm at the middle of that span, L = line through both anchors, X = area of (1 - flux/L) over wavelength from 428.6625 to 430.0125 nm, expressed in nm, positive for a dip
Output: 0.12 nm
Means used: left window 25.2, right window 30.1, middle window 23.7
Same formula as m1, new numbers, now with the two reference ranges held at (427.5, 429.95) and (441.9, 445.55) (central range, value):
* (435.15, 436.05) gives -0.01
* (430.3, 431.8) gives 0.16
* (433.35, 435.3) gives -0.03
